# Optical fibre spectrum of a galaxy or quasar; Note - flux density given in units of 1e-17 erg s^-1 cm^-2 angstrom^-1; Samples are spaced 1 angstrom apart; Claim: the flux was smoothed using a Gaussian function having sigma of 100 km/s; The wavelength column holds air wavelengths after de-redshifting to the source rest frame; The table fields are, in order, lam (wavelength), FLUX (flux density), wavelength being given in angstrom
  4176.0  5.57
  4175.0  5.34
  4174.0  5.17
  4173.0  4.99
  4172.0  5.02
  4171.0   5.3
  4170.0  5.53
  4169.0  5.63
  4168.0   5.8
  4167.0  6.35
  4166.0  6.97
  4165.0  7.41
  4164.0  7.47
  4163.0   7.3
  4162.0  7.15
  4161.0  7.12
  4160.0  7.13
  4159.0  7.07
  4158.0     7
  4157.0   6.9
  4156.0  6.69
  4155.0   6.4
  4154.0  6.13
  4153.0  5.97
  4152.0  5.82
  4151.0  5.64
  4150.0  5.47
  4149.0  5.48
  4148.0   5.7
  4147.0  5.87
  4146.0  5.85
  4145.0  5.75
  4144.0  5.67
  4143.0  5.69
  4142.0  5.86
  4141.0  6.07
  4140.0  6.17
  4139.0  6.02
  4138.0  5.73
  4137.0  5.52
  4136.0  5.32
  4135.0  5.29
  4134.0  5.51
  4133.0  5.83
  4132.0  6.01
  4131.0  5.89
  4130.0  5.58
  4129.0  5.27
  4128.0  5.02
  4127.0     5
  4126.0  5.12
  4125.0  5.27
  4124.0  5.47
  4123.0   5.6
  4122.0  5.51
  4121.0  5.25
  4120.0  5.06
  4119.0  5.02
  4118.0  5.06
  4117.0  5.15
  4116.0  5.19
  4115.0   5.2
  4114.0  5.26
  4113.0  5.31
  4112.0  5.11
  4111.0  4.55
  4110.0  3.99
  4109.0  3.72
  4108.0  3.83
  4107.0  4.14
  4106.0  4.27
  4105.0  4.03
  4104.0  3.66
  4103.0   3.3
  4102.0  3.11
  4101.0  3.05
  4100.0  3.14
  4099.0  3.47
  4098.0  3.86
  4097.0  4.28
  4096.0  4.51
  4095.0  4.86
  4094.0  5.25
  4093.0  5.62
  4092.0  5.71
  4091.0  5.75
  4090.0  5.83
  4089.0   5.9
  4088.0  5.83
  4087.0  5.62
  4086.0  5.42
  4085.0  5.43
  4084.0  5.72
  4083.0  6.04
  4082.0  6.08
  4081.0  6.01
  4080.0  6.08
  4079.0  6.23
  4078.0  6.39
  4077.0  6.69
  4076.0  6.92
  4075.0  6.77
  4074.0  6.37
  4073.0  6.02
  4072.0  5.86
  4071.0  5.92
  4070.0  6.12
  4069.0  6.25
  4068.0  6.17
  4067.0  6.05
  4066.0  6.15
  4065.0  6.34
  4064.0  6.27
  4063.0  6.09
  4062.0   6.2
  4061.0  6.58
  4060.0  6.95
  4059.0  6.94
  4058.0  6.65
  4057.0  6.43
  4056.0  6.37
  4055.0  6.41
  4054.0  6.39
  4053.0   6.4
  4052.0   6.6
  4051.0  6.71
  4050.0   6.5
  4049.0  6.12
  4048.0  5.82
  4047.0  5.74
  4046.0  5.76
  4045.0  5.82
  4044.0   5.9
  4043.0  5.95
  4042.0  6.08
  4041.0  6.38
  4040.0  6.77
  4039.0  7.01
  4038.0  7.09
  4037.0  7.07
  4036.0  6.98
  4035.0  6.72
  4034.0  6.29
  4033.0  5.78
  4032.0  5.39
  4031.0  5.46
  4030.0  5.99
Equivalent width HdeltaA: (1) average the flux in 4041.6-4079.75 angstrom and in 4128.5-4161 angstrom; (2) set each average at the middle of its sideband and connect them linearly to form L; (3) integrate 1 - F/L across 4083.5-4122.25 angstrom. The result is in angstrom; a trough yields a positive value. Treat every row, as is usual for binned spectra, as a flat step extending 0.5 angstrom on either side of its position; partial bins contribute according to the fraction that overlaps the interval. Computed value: 8.8 angstrom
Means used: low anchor 6.29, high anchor 5.96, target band 4.74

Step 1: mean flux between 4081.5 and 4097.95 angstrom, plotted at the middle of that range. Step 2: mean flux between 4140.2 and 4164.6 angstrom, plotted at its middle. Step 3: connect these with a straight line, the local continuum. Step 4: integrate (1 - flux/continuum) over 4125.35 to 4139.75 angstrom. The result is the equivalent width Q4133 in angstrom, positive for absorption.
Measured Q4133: 1.23 angstrom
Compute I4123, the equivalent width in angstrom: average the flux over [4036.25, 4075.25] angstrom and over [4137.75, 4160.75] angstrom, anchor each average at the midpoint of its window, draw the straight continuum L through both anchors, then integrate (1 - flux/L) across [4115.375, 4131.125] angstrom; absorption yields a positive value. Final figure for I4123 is 2.31 angstrom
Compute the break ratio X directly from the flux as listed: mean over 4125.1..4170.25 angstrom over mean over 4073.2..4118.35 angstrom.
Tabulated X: 1.19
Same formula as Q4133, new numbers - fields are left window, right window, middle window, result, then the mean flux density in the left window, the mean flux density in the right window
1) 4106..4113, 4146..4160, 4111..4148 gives -2.34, 4.3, 6.19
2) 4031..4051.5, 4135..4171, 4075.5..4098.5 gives 2.17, 6.27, 6.19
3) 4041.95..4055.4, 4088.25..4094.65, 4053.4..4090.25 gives -1.96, 6.16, 5.66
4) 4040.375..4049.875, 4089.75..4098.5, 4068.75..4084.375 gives -2.42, 5.98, 5.05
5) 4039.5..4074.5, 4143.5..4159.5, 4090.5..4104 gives 4.17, 6.26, 6.09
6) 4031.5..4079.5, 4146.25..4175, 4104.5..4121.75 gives 4.25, 6.34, 6.21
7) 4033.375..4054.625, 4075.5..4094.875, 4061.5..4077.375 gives -0.46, 6.38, 5.9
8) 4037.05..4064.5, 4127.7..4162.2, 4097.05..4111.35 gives 5.63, 6.38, 5.98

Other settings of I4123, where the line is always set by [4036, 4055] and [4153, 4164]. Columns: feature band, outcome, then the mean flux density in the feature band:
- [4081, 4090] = 1.1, 5.77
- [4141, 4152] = 1.8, 5.72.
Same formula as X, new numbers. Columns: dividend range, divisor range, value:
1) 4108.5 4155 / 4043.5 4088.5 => 0.88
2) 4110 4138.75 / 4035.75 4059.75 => 0.83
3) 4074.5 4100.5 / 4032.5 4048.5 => 0.87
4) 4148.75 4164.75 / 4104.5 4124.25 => 1.36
